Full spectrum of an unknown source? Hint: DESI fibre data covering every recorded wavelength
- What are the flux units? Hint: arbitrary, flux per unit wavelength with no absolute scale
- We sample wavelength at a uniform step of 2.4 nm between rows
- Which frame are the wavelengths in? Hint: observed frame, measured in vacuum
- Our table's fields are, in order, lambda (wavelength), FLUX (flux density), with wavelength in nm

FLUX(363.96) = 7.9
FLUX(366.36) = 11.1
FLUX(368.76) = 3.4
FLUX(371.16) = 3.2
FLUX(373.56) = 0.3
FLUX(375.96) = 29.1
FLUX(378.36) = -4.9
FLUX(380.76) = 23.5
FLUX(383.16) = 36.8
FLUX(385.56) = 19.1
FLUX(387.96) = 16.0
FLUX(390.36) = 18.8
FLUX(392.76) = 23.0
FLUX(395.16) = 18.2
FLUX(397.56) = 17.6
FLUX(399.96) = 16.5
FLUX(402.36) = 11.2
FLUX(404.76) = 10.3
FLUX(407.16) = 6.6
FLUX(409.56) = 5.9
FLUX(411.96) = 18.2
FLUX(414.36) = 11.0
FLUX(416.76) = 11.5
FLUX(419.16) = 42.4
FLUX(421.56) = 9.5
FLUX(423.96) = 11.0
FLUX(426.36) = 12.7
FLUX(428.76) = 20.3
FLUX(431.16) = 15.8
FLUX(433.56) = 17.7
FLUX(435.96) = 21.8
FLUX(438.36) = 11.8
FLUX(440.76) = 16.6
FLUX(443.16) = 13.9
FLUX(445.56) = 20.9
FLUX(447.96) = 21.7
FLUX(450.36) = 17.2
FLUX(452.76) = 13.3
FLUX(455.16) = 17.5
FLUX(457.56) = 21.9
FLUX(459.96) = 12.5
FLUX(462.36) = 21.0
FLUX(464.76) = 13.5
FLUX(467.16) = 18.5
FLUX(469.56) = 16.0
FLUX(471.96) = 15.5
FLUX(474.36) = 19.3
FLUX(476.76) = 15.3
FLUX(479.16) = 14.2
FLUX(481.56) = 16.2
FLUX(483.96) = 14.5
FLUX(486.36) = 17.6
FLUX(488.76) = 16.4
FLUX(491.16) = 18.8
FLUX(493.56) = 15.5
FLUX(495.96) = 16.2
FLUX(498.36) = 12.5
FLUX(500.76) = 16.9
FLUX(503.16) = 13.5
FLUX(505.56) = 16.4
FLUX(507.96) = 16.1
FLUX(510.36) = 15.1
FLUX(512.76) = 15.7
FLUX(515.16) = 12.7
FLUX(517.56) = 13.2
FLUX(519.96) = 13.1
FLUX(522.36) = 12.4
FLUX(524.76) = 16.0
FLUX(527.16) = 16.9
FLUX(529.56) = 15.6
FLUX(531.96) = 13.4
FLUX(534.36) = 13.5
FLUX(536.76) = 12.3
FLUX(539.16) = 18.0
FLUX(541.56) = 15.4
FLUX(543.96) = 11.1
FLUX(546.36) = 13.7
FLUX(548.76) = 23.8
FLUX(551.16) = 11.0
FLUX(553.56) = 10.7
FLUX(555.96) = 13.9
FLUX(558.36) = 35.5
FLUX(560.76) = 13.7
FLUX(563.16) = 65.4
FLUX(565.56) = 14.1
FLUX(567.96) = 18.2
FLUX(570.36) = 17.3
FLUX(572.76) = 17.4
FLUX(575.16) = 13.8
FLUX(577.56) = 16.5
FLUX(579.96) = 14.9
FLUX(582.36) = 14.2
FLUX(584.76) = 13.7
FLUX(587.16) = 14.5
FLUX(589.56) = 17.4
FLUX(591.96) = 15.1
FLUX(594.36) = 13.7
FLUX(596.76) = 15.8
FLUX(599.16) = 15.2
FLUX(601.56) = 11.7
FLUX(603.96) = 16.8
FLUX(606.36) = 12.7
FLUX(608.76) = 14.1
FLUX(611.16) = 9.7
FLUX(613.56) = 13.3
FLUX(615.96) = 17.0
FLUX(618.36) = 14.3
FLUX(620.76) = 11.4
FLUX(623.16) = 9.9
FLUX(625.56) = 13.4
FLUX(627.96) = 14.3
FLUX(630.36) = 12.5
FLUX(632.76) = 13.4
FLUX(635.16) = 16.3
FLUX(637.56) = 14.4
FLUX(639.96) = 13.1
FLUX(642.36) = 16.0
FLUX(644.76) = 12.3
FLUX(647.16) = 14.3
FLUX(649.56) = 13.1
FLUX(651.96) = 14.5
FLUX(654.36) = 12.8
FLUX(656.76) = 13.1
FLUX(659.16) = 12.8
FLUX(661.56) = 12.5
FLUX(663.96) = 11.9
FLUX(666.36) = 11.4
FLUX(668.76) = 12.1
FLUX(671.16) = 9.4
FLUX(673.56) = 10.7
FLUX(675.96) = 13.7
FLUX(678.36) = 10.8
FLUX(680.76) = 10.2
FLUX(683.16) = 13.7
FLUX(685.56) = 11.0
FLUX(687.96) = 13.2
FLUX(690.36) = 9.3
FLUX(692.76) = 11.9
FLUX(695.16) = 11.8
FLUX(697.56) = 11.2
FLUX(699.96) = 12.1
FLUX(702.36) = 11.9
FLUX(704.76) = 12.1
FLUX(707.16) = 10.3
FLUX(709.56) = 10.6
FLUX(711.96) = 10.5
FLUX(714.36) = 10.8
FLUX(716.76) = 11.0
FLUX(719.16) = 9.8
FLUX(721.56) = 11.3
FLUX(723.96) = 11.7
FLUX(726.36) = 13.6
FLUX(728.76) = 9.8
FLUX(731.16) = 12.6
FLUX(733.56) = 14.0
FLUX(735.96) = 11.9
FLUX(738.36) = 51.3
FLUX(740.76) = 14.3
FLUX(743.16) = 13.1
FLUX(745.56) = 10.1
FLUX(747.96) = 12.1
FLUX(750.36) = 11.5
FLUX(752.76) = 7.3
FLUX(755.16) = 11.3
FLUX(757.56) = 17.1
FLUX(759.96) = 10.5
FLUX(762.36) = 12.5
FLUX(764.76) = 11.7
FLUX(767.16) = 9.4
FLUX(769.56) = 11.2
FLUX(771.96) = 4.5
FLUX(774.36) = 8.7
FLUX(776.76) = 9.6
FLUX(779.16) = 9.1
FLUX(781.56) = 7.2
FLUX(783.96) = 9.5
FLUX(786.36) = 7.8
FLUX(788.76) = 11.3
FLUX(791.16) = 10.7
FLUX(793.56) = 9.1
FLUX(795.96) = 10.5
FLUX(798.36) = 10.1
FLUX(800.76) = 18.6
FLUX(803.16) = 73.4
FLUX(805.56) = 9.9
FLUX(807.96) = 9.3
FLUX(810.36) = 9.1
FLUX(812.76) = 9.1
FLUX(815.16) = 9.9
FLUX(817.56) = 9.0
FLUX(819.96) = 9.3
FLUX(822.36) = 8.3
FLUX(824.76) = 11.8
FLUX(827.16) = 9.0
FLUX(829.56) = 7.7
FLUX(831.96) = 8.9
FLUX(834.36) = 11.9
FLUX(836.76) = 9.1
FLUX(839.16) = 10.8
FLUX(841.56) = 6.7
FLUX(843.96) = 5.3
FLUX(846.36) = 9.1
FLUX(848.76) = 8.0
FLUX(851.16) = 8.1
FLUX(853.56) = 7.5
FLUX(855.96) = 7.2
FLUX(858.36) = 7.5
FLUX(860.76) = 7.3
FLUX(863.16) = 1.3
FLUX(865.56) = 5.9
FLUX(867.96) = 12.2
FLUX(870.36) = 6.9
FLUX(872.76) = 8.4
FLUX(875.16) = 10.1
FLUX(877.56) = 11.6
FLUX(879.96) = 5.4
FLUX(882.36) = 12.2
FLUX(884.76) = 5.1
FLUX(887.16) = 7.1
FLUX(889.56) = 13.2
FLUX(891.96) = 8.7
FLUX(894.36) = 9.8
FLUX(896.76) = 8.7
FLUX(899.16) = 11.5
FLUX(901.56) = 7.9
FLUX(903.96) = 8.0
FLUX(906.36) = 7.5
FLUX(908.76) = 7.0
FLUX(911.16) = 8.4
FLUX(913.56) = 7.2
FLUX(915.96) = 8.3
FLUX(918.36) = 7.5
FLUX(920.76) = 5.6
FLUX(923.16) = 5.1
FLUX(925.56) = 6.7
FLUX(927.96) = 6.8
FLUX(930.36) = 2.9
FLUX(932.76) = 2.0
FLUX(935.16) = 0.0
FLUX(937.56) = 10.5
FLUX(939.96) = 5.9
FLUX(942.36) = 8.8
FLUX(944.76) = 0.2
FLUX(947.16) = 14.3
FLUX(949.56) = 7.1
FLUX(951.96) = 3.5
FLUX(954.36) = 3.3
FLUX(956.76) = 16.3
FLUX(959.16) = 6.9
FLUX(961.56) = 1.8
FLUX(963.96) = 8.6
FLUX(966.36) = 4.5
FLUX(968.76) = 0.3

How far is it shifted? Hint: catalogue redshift 0.126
